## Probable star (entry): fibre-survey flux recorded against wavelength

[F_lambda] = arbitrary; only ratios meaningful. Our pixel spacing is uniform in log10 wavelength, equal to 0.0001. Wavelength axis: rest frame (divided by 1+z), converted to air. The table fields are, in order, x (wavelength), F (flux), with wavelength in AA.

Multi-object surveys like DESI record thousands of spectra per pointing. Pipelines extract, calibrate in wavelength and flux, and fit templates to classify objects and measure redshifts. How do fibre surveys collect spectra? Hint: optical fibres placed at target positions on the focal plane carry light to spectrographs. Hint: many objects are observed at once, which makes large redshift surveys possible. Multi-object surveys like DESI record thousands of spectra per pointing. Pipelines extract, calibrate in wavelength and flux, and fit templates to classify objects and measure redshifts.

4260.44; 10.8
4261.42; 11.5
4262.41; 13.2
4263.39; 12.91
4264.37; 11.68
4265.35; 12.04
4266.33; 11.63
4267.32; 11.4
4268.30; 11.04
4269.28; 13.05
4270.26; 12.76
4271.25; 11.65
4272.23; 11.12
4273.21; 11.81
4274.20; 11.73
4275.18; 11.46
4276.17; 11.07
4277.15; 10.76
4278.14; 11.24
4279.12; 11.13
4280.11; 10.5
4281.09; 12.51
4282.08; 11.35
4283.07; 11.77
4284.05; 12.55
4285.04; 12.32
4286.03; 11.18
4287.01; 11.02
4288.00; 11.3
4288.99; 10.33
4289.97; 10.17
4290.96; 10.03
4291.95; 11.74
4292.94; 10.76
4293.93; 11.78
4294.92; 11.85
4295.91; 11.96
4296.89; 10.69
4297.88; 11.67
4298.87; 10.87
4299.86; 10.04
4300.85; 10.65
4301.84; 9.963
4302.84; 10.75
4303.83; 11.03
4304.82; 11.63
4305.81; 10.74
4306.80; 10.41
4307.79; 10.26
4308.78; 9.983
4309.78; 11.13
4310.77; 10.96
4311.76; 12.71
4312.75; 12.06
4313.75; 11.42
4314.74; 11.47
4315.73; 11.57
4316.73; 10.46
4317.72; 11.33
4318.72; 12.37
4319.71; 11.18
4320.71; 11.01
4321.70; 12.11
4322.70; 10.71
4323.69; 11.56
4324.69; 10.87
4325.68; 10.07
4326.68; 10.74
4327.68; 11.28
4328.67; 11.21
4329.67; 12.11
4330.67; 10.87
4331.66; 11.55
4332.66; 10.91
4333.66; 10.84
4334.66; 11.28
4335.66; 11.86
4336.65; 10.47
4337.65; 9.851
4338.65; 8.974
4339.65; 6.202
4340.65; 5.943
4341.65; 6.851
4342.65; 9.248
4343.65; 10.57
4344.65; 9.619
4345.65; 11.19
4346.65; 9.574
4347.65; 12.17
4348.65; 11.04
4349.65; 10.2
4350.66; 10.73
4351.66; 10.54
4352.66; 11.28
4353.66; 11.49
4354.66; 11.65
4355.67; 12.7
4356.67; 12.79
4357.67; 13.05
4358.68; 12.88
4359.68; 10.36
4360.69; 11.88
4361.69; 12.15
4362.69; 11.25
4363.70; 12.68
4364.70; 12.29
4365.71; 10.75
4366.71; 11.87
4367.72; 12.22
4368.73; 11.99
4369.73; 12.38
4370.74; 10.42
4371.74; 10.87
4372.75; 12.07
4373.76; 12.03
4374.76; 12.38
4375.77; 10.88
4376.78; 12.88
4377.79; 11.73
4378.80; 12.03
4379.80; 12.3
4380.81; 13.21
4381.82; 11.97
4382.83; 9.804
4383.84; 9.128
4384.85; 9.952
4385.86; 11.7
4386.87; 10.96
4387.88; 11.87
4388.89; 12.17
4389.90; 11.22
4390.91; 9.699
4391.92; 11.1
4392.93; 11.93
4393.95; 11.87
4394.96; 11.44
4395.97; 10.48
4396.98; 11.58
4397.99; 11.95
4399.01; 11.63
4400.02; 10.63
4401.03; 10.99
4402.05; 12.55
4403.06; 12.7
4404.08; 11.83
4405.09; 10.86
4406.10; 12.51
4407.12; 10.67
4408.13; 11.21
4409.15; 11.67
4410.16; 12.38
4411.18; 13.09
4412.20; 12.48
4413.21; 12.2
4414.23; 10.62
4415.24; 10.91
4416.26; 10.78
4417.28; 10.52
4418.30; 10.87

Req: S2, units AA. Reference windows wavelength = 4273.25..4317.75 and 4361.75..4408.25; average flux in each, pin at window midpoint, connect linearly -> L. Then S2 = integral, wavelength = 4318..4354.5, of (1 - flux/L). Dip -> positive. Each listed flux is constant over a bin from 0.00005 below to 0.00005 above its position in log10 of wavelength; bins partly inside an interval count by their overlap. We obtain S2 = 2.61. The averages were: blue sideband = 11.2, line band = 10.5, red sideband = 11.5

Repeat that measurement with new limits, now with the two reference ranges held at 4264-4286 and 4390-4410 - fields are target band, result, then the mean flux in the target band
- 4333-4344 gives 2.2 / 9.28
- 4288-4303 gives 0.9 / 10.9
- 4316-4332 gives 0.5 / 11.2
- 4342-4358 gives 0.7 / 11.1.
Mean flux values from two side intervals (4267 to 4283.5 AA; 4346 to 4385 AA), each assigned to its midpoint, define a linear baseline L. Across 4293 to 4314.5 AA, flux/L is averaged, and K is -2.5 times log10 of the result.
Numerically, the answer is 0.05 mag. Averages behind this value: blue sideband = 11.6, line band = 11.1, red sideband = 11.6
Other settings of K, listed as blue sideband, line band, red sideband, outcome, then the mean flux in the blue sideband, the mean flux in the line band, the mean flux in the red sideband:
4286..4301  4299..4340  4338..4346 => -0.131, 11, 10.9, 8.55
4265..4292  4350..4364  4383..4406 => -0.042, 11.4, 11.8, 11.3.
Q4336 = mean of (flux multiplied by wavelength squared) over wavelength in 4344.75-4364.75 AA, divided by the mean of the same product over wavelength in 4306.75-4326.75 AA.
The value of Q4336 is 1.05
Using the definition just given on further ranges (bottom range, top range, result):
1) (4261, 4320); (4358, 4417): 1.07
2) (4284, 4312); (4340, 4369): 1.03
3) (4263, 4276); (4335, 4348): 0.82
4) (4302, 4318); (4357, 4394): 1.08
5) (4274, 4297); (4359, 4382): 1.09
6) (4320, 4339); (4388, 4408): 1.08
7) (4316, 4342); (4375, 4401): 1.11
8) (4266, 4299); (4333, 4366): 0.97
